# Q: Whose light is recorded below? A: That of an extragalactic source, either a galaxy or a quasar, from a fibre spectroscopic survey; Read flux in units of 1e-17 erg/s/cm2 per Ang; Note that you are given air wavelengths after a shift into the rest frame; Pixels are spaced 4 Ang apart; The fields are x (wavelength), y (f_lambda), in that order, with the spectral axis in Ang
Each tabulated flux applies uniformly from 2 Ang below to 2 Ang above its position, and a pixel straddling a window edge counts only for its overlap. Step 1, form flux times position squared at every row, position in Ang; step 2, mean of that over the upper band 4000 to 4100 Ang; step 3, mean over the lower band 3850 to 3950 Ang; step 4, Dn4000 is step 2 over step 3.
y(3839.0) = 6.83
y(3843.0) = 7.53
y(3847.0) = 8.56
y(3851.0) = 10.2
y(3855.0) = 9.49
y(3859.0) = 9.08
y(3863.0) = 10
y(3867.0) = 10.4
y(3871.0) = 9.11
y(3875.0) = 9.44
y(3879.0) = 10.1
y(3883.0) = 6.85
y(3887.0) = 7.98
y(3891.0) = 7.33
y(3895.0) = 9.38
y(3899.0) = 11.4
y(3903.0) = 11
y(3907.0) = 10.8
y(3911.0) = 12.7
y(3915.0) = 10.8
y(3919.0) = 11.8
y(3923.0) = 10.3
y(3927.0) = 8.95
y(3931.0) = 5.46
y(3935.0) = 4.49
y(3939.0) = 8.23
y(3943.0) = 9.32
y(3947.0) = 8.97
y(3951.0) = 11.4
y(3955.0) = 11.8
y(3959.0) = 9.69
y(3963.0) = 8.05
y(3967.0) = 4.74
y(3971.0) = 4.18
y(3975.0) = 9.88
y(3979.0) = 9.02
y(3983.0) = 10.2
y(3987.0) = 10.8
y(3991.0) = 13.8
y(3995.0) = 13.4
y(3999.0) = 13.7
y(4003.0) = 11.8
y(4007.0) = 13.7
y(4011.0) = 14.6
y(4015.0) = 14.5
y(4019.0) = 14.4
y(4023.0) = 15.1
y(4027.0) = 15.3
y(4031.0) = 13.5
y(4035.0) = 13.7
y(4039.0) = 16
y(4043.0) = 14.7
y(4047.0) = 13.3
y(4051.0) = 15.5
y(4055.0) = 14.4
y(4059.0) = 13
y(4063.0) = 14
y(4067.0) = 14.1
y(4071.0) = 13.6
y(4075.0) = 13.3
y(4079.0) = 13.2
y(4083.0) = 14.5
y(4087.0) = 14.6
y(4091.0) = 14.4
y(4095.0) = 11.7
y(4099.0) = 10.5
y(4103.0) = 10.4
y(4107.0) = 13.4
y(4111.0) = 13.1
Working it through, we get 1.61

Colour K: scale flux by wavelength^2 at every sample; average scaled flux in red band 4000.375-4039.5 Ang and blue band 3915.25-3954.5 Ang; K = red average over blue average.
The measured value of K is 1.6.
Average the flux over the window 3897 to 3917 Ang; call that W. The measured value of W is 11.3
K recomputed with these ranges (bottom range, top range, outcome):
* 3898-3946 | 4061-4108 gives 1.49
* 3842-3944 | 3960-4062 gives 1.43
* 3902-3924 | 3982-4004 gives 1.14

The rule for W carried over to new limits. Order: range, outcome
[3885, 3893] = 7.66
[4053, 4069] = 13.9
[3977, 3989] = 10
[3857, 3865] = 9.54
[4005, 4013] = 14.1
